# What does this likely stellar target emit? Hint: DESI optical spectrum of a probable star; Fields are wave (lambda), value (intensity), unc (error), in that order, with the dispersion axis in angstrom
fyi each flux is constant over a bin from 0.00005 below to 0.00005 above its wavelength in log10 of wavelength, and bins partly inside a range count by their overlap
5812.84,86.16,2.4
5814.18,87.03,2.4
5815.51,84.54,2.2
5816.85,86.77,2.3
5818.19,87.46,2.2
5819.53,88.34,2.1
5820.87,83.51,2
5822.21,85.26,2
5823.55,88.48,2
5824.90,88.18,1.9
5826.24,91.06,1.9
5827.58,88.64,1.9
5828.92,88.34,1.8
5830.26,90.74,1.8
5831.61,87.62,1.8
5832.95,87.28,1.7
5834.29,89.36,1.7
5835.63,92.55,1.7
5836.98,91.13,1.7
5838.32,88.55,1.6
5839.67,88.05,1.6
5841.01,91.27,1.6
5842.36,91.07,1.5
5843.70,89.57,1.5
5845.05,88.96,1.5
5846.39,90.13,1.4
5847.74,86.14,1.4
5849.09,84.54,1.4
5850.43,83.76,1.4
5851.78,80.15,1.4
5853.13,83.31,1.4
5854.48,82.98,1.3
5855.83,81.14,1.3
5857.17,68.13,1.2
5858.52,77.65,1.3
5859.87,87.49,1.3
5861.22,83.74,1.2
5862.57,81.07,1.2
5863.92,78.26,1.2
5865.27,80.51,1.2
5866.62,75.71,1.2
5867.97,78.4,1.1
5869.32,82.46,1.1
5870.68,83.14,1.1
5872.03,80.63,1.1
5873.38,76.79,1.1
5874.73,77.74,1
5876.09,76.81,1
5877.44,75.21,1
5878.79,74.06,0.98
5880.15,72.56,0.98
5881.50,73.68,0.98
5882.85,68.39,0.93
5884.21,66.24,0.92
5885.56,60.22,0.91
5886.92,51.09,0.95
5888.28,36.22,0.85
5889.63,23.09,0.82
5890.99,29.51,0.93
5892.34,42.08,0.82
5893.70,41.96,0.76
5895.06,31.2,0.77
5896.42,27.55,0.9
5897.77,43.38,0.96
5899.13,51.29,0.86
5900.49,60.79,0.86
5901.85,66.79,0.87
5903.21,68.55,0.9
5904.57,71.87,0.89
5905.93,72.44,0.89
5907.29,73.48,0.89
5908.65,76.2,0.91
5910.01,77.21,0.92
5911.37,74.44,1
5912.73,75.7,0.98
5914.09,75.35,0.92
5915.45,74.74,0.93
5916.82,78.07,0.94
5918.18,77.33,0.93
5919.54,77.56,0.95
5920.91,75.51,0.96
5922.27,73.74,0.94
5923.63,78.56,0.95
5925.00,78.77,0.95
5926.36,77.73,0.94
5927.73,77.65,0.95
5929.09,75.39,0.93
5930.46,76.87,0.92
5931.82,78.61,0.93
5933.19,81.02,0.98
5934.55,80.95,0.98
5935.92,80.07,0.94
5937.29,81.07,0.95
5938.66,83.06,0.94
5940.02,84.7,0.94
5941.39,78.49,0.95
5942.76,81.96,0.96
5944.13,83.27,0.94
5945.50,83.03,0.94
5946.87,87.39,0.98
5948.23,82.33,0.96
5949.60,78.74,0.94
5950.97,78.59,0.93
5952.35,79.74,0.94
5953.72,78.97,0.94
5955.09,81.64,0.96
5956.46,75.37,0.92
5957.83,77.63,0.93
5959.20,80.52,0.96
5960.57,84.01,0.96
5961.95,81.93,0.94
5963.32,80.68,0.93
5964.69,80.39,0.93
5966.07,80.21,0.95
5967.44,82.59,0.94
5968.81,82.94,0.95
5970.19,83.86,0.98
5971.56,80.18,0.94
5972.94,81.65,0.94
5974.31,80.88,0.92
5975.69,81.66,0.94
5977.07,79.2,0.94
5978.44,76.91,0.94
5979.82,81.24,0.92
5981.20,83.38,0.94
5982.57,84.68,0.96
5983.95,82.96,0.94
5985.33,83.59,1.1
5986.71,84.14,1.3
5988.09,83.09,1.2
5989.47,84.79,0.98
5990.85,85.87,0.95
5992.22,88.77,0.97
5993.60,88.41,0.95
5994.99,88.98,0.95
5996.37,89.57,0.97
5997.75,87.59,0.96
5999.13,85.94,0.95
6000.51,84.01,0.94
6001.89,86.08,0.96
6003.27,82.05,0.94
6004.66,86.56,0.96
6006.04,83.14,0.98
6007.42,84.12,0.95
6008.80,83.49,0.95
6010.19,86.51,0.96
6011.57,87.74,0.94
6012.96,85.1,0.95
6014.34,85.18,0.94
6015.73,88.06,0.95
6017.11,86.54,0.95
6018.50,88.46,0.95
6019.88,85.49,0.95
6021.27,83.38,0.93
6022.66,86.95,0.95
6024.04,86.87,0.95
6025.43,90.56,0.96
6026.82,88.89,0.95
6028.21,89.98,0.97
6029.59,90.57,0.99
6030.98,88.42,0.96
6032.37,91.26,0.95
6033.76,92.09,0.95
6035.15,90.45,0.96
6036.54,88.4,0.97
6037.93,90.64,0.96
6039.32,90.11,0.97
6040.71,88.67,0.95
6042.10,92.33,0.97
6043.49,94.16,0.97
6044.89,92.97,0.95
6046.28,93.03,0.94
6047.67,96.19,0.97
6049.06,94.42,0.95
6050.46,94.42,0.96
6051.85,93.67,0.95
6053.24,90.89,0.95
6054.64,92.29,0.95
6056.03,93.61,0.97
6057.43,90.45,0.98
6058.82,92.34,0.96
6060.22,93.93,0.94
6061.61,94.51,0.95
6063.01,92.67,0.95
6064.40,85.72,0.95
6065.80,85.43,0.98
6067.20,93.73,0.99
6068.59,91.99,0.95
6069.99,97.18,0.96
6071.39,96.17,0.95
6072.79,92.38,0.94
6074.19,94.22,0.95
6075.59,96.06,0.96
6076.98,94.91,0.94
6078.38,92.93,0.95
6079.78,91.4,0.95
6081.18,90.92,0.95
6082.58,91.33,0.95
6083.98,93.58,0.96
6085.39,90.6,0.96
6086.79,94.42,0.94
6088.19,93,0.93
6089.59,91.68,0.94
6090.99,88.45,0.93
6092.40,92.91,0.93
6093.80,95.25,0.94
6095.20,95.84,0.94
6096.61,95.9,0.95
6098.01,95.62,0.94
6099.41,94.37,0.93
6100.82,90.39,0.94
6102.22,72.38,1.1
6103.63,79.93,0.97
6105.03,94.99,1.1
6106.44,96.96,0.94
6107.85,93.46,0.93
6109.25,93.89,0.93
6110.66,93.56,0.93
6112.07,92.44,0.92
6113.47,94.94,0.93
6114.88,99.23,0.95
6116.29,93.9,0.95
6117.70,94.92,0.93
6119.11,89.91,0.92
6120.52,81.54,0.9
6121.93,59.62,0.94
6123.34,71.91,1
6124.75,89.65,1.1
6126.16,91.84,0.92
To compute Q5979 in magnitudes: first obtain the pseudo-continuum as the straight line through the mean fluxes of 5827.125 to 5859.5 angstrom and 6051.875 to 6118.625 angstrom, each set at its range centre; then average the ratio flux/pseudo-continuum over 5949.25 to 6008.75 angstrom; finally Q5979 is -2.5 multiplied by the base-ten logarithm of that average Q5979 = 0.09 mag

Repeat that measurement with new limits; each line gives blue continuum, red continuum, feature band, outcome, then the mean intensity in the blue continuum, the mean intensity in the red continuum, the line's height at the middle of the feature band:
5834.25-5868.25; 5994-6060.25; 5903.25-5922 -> 0.147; 84.3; 89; 86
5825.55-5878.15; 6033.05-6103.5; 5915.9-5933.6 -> 0.125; 84.1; 92.1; 86.8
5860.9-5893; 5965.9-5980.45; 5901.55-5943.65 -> -0.043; 67.6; 81.1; 74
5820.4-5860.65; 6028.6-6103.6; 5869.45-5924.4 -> 0.328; 86.5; 92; 87.9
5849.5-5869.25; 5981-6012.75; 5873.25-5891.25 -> 0.295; 80.3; 85.5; 81.2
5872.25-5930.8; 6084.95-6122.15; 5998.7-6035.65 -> -0.088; 65.5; 91.1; 80.2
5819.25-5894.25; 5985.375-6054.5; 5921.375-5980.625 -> 0.046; 77.7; 88.3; 83.8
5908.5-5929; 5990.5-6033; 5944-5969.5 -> -0.003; 76.6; 86.9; 80.8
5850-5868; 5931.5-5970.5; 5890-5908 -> 0.478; 80.2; 81.2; 80.6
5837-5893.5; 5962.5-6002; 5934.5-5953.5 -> -0.012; 74.8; 83.6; 80.7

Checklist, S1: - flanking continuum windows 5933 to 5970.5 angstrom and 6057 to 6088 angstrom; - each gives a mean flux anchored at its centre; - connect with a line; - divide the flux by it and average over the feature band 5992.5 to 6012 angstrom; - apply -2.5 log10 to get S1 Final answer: 0.00 mag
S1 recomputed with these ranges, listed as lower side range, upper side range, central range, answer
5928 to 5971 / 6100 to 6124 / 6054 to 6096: -0.08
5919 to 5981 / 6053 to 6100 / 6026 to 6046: -0.02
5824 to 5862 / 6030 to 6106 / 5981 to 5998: 0.05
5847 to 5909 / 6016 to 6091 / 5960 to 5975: -0.02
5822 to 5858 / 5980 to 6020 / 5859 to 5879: 0.09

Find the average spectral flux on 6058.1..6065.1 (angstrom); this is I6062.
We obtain 91.9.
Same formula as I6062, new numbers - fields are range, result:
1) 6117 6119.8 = 92.4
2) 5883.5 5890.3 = 47.5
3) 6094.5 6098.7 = 95.8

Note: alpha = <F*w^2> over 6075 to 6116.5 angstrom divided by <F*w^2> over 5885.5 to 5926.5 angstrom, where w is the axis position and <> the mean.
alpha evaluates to 1.59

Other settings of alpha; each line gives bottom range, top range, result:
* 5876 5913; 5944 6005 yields 1.44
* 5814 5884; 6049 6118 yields 1.20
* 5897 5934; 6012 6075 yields 1.30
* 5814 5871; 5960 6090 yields 1.10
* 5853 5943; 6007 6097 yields 1.35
